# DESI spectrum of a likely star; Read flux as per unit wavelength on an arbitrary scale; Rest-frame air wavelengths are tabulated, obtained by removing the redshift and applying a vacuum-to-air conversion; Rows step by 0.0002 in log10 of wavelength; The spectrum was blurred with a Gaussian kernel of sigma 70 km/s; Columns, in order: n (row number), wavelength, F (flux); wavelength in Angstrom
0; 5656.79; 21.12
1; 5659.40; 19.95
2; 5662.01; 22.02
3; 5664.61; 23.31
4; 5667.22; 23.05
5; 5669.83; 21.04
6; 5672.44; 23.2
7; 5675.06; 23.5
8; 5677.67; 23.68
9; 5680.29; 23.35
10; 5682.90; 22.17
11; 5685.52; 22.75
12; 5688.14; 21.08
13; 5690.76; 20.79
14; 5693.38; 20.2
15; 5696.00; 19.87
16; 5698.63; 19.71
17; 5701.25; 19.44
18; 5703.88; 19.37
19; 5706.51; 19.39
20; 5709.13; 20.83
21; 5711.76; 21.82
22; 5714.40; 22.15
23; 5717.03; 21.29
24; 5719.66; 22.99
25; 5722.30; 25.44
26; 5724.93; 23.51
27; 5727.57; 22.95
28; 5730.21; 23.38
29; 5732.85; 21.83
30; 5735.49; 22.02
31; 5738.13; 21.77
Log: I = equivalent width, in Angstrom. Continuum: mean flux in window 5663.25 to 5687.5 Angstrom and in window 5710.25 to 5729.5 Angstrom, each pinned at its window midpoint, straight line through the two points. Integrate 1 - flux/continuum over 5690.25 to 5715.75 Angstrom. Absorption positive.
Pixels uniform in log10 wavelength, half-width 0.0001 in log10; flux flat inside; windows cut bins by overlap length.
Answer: 2.80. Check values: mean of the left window 22.8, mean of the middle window 20.3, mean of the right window 22.9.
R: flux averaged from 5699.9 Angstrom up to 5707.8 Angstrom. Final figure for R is 19.4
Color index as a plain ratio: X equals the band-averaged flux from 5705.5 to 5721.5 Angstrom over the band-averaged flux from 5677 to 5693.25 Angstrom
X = 0.98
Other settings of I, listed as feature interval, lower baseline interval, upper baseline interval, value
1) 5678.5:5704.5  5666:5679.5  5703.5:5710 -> 0.4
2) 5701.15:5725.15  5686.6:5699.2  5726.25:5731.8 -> 0.3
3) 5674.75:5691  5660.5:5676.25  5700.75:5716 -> -0.5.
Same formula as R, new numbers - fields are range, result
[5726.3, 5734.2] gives 22.7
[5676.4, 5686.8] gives 23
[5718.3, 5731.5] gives 23.6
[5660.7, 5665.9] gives 22.7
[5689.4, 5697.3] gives 20.3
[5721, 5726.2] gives 24.5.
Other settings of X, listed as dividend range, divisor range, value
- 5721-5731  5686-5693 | 1.13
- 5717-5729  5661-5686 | 1.03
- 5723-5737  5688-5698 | 1.12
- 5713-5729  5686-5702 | 1.13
